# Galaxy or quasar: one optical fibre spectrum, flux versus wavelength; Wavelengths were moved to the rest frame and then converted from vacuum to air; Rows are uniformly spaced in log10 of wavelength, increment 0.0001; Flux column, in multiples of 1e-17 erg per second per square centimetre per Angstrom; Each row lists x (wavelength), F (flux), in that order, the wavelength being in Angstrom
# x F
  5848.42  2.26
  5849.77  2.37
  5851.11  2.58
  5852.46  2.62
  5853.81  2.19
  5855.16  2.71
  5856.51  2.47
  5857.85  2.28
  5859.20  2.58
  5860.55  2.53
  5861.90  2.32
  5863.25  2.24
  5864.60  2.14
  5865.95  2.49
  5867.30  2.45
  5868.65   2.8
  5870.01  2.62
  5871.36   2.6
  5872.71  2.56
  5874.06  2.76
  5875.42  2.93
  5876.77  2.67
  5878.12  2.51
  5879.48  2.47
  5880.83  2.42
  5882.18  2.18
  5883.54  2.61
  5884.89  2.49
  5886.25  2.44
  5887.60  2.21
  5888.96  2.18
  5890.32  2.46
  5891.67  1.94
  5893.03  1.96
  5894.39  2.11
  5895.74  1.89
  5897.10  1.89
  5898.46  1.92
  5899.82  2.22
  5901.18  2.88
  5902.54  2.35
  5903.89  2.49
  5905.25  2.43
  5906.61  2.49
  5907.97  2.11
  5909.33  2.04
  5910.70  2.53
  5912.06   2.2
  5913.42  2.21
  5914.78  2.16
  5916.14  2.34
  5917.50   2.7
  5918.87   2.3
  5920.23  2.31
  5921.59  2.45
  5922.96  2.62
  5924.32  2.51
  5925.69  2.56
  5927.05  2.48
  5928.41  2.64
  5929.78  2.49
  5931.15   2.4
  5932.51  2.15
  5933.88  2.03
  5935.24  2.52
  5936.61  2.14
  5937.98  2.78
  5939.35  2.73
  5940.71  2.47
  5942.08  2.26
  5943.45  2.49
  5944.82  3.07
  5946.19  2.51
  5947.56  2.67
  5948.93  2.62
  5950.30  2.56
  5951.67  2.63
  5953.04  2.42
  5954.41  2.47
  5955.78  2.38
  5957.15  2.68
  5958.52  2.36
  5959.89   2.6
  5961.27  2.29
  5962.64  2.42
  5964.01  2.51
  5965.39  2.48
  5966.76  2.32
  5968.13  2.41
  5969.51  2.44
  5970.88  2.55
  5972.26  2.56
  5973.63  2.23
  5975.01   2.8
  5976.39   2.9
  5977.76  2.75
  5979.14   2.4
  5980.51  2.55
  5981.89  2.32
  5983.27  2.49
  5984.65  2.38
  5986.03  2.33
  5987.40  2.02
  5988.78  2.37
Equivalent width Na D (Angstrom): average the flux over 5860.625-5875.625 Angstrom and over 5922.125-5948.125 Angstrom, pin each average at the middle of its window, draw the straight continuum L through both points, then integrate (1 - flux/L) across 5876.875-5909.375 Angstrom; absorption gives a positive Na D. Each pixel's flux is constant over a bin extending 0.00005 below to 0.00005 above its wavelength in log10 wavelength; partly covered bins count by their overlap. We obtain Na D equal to 2.9 Angstrom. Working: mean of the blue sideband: 2.52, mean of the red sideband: 2.5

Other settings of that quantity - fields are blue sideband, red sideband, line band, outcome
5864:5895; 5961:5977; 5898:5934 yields 1.2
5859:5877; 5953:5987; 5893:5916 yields 2.6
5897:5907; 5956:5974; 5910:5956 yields -1.2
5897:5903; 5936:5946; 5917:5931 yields -0.3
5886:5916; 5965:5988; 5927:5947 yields -1.1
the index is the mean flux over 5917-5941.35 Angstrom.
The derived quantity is 2.46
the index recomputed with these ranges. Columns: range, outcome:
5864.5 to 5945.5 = 2.41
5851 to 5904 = 2.4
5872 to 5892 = 2.46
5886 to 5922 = 2.26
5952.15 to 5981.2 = 2.5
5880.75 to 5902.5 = 2.24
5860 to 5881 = 2.53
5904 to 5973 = 2.45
